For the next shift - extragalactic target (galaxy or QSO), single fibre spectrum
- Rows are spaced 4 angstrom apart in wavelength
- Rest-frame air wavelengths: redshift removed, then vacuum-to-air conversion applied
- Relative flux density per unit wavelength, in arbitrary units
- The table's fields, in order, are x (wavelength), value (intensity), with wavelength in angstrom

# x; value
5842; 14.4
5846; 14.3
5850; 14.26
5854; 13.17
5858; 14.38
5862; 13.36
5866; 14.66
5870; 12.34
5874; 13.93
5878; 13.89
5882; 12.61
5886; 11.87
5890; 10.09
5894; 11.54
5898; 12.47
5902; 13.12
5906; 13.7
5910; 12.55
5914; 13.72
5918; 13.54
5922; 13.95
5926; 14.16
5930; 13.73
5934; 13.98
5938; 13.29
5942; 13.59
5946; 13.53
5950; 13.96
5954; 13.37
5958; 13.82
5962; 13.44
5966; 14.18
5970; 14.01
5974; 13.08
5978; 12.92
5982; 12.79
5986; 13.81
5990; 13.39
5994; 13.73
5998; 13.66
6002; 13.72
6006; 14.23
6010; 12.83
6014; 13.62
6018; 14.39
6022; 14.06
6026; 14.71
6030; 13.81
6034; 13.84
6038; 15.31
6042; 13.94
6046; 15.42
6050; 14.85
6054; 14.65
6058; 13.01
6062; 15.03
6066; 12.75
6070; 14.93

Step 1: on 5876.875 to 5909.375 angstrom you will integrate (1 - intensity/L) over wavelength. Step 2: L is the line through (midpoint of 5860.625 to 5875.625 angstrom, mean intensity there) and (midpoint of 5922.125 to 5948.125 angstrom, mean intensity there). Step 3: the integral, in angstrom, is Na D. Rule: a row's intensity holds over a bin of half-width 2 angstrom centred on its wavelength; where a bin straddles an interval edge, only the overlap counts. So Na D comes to 3.0 angstrom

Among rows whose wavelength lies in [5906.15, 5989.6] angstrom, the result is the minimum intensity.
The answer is 12.55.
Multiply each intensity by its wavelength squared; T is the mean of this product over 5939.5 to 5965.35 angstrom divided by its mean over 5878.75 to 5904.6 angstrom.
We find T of 1.15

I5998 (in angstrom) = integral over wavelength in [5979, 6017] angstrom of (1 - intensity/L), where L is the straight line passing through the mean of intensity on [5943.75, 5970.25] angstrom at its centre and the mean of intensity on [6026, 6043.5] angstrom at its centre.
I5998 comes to 1.3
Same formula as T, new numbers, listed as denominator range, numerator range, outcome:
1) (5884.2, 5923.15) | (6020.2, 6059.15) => 1.19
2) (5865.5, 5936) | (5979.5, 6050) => 1.11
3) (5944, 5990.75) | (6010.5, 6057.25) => 1.08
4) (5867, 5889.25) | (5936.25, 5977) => 1.09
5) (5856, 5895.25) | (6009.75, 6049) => 1.17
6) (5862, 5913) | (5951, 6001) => 1.09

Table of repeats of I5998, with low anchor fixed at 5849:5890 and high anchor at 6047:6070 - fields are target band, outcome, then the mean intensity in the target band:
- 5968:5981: 0.5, 13.3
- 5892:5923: 0.9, 13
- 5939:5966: 0.0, 13.6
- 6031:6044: -0.2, 14.3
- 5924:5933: -0.3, 13.9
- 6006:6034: 0.2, 13.9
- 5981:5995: 0.4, 13.5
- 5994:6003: 0.1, 13.7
